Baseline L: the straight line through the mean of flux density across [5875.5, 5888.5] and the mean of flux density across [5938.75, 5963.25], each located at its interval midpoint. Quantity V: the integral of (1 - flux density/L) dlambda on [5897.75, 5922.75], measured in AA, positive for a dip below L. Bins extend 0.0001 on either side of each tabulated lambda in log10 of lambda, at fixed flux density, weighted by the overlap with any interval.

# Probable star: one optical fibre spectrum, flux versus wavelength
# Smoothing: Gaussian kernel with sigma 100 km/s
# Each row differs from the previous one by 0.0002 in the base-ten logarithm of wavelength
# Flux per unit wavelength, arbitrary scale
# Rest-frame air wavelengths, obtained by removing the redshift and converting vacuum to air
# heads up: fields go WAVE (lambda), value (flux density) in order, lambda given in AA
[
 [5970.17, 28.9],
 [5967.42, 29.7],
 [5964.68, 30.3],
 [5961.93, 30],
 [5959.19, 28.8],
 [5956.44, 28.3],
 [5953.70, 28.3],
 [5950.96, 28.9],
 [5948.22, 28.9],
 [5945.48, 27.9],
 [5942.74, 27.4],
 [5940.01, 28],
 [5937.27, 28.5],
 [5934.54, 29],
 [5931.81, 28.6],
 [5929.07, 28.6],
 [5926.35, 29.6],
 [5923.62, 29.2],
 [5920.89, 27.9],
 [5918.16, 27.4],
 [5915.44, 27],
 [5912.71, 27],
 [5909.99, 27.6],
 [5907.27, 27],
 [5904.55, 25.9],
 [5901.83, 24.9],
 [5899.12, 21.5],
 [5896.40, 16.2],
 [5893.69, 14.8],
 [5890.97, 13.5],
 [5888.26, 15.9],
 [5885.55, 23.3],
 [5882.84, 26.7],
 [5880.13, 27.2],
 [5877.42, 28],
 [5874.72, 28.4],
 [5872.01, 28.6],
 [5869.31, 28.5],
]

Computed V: 0.21 AA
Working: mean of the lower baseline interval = 25.1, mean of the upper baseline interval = 28.5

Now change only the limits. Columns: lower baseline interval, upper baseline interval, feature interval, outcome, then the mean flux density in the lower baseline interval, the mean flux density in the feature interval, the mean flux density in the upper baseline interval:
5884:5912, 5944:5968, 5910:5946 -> -4.23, 21.2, 28.1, 29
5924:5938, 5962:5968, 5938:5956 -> 0.74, 28.9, 28.2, 30.1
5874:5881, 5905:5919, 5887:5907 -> 5.84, 27.9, 19.4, 27.1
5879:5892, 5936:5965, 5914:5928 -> -1.59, 21.4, 28.2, 28.6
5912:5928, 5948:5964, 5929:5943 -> 0.02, 28.1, 28.4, 28.9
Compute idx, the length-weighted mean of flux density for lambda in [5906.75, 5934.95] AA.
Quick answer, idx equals 28.1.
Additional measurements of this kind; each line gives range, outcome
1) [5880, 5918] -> 22.8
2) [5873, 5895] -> 22.3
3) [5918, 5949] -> 28.4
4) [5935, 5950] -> 28.2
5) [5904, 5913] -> 27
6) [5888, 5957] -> 25.8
